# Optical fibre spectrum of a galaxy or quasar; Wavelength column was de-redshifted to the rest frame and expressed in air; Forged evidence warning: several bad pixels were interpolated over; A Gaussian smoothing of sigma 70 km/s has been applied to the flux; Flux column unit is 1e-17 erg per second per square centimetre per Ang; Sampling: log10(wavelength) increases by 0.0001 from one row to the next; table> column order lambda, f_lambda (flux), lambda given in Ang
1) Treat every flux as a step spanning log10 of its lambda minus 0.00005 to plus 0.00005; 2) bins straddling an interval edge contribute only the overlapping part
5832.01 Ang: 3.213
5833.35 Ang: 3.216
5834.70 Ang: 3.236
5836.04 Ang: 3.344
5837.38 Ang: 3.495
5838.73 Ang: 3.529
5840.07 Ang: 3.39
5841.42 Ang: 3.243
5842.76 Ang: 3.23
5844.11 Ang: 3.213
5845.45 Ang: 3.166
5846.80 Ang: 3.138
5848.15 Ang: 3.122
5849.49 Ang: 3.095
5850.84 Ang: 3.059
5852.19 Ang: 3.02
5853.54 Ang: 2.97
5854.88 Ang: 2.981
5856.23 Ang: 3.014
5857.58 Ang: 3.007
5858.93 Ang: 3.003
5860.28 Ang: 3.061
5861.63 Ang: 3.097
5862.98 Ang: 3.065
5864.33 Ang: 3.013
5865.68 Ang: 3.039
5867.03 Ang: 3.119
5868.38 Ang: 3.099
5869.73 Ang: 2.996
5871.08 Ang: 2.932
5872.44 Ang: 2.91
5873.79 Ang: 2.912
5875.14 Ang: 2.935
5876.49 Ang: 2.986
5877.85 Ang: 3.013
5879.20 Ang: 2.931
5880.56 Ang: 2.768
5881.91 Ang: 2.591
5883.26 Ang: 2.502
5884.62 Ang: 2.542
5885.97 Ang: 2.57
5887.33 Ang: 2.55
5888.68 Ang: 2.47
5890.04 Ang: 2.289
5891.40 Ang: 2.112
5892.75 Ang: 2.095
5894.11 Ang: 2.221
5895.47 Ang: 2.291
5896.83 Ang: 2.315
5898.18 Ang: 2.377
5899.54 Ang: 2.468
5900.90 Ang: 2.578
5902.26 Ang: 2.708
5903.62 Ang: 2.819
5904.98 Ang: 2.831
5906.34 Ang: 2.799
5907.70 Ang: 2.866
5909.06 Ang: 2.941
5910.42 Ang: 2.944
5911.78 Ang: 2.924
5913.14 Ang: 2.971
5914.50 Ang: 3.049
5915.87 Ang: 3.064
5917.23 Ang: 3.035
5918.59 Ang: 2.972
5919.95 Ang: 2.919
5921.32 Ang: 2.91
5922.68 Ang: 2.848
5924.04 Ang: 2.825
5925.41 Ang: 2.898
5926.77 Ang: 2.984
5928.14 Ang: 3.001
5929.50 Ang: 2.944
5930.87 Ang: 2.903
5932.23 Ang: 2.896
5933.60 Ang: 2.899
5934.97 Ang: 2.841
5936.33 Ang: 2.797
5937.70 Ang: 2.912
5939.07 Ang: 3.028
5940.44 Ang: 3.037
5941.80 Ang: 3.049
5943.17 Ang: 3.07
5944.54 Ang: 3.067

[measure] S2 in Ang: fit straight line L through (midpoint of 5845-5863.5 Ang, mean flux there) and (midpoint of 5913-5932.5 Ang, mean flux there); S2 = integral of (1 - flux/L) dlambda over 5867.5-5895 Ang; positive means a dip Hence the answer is 3.1 Ang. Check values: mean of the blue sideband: 3.05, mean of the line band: 2.67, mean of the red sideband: 2.95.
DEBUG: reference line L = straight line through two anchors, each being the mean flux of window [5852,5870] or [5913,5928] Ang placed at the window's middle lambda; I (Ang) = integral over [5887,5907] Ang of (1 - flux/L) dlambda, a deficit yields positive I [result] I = 3.5 Ang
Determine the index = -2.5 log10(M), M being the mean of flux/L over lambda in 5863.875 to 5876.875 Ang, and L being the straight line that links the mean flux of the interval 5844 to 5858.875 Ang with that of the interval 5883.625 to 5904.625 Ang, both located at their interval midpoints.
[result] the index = -0.079 mag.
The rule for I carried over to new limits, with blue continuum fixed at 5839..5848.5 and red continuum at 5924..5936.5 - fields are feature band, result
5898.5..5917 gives 0.9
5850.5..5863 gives 0.6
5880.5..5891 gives 1.9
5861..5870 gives 0.2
